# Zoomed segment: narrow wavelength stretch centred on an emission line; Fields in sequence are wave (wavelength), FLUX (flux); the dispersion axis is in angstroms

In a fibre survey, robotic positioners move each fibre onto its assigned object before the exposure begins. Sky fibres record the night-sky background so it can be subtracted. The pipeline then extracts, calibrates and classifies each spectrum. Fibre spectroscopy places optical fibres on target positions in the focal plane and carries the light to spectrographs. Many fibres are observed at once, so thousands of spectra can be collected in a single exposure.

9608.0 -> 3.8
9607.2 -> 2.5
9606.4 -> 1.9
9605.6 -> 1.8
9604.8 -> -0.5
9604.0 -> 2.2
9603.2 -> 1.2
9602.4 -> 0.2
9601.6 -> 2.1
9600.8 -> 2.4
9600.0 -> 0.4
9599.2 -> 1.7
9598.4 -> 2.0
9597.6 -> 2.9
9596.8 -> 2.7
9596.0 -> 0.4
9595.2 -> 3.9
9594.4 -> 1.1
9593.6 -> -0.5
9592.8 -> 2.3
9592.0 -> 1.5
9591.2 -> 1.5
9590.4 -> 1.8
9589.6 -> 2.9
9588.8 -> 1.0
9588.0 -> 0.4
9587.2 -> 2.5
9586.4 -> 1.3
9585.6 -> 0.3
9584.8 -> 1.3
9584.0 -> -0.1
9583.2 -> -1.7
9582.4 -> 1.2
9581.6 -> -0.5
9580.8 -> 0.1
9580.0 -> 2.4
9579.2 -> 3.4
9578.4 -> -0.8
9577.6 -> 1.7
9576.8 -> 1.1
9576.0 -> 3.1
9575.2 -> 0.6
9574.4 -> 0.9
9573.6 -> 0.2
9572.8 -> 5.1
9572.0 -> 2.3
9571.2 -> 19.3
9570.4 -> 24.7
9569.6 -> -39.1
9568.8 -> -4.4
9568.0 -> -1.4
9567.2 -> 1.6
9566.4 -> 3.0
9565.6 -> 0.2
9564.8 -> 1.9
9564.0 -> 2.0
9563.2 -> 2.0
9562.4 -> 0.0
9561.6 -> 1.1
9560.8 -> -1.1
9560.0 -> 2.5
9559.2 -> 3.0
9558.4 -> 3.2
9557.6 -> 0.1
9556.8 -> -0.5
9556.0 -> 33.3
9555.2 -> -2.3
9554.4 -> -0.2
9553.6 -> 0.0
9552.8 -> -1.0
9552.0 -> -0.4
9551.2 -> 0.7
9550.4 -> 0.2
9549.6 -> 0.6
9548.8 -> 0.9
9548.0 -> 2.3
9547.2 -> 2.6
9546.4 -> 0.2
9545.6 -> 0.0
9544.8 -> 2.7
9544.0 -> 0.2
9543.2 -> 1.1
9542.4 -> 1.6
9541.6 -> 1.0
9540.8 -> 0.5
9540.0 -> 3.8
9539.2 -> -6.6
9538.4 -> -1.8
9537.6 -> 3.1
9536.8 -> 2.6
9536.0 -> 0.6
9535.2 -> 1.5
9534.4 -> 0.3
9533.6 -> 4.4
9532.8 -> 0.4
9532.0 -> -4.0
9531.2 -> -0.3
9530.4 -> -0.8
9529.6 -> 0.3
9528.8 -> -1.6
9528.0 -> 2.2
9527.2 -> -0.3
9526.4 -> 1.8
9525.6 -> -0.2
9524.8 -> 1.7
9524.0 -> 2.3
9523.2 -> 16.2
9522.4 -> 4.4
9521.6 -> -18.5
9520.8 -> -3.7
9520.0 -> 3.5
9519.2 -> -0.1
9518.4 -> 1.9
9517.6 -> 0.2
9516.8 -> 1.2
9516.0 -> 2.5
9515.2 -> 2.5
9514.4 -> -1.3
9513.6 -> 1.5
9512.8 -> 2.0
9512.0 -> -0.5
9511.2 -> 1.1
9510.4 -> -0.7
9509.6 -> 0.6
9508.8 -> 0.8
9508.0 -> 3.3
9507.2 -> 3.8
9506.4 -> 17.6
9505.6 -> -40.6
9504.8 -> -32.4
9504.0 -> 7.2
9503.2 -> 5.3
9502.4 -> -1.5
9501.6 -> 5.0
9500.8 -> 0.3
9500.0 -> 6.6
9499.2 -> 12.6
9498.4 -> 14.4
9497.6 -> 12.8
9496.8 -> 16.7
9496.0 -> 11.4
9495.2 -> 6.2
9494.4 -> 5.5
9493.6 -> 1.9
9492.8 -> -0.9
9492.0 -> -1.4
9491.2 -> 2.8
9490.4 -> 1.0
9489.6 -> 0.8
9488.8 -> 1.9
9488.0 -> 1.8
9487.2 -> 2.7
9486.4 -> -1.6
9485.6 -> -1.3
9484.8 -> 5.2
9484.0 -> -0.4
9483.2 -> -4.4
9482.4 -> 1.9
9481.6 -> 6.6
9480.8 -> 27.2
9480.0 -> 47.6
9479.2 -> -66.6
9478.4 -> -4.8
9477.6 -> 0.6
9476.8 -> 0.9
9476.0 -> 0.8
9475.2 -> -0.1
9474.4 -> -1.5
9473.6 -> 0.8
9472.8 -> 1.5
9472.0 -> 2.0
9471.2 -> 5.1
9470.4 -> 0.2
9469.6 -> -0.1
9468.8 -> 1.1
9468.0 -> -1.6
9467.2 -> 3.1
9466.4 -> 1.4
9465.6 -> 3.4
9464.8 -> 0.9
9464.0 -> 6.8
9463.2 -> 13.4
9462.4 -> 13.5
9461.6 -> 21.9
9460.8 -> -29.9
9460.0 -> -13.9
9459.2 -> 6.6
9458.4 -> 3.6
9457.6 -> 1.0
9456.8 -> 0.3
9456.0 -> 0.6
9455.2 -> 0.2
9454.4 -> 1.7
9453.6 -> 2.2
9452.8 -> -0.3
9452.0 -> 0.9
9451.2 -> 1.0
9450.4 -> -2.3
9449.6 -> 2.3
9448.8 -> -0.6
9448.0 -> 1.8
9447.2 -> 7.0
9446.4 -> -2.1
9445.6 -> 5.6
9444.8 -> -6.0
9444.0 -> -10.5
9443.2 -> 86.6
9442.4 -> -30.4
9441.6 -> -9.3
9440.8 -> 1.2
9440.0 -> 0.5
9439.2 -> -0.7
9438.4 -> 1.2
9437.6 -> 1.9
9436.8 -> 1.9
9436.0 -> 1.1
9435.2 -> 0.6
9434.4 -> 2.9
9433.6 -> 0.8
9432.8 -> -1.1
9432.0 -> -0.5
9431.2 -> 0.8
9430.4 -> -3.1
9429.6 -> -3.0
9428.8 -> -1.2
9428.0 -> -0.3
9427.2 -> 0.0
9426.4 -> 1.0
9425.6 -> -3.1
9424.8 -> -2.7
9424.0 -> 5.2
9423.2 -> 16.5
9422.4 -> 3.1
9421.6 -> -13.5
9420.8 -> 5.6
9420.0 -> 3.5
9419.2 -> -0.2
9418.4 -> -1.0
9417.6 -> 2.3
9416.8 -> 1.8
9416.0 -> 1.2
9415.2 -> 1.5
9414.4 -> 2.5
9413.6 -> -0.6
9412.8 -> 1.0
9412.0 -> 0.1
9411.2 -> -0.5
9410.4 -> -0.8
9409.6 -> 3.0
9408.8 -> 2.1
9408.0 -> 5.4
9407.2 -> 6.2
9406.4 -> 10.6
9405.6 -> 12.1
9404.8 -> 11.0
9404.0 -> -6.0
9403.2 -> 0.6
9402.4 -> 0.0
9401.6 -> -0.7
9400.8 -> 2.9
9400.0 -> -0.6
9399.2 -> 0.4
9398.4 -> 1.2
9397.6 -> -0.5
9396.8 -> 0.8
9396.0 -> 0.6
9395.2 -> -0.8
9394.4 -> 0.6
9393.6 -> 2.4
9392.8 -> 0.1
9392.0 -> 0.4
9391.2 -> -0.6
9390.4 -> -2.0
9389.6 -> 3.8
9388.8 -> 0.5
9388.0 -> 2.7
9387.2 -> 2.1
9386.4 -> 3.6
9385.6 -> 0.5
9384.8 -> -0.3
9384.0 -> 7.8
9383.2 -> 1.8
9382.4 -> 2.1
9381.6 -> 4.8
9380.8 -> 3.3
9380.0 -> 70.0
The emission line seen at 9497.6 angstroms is [O III]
